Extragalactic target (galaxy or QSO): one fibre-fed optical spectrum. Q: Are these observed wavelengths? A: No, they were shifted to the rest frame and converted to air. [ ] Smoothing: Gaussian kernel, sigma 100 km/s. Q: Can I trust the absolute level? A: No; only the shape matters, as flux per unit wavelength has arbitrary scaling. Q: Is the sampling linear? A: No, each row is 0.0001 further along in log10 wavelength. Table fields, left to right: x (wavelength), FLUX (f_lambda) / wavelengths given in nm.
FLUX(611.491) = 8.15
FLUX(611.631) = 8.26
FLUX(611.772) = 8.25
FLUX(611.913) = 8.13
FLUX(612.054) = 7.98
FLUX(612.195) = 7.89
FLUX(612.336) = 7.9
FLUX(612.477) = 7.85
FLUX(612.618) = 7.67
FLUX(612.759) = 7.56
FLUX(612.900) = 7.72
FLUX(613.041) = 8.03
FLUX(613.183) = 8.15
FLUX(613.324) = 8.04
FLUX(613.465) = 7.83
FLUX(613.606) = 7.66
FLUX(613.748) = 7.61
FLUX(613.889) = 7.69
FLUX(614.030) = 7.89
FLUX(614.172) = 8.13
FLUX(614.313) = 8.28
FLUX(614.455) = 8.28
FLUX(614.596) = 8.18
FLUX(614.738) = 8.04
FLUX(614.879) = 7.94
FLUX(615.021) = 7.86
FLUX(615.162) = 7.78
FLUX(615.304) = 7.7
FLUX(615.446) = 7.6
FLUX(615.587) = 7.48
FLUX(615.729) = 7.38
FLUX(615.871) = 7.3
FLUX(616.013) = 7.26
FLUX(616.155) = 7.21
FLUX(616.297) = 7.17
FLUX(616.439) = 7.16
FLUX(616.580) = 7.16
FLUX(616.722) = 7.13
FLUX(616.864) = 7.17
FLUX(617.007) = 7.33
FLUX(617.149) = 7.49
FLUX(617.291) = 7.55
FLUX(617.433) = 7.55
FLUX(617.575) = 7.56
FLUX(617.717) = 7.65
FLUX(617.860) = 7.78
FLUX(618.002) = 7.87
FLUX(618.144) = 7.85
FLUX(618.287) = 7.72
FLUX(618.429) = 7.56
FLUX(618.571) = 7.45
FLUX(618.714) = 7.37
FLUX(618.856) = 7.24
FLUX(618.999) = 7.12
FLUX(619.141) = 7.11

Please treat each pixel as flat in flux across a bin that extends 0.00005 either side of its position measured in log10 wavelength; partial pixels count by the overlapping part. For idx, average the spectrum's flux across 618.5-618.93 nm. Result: 7.35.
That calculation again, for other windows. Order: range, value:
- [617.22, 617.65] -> 7.57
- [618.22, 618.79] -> 7.53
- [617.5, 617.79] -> 7.6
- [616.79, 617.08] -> 7.23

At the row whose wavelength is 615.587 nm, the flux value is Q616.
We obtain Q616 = 7.48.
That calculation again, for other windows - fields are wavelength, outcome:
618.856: 7.24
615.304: 7.7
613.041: 8.03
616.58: 7.16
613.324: 8.04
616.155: 7.21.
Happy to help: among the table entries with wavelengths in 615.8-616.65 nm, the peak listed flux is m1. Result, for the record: 7.3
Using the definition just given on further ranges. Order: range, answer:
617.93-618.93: 7.87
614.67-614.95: 8.04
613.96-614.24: 8.13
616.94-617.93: 7.78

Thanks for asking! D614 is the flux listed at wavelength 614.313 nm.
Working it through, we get 8.28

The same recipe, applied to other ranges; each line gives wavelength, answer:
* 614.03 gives 7.89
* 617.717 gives 7.65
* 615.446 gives 7.6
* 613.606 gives 7.66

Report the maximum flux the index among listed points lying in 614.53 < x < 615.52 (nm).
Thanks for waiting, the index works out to 8.18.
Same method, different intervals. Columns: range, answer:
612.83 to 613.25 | 8.15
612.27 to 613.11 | 8.03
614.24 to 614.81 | 8.28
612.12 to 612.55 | 7.9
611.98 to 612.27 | 7.98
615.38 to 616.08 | 7.6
